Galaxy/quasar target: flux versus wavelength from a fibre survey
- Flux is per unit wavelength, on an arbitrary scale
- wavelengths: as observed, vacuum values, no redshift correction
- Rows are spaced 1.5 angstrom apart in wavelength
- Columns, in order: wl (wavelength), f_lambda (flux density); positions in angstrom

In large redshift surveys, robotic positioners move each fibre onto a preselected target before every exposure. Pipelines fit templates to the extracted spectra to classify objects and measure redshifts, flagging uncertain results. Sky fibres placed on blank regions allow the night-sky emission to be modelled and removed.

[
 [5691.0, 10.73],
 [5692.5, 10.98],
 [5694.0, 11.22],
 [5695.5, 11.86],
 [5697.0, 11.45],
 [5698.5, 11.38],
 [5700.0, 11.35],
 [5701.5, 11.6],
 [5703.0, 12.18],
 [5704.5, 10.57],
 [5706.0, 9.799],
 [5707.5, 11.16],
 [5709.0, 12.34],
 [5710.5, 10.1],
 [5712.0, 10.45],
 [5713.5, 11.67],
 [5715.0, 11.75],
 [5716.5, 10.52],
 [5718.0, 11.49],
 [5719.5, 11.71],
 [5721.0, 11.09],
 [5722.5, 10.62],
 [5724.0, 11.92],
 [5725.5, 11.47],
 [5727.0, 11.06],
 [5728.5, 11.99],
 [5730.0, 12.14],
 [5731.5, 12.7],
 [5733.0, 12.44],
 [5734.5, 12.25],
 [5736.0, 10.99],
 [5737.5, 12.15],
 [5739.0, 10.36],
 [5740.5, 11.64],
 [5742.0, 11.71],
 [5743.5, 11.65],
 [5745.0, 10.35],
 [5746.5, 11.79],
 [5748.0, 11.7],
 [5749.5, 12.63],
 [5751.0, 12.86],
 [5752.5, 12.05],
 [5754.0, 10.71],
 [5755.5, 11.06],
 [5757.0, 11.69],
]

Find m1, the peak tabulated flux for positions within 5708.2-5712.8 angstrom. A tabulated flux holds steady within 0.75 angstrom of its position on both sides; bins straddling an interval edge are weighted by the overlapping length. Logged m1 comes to 12.34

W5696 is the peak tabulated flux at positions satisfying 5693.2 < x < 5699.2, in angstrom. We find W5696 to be 11.86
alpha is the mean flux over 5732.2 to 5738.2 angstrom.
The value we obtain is 12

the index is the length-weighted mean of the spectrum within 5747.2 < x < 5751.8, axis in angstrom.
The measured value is 12.4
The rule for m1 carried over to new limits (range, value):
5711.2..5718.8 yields 11.75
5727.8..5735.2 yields 12.7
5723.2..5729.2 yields 11.99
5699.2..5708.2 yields 12.18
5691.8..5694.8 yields 11.22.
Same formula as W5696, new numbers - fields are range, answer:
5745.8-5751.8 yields 12.86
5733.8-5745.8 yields 12.25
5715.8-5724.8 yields 11.92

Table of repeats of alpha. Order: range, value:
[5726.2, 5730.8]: 11.7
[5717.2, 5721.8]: 11.4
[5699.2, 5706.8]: 11.1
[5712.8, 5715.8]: 11.7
